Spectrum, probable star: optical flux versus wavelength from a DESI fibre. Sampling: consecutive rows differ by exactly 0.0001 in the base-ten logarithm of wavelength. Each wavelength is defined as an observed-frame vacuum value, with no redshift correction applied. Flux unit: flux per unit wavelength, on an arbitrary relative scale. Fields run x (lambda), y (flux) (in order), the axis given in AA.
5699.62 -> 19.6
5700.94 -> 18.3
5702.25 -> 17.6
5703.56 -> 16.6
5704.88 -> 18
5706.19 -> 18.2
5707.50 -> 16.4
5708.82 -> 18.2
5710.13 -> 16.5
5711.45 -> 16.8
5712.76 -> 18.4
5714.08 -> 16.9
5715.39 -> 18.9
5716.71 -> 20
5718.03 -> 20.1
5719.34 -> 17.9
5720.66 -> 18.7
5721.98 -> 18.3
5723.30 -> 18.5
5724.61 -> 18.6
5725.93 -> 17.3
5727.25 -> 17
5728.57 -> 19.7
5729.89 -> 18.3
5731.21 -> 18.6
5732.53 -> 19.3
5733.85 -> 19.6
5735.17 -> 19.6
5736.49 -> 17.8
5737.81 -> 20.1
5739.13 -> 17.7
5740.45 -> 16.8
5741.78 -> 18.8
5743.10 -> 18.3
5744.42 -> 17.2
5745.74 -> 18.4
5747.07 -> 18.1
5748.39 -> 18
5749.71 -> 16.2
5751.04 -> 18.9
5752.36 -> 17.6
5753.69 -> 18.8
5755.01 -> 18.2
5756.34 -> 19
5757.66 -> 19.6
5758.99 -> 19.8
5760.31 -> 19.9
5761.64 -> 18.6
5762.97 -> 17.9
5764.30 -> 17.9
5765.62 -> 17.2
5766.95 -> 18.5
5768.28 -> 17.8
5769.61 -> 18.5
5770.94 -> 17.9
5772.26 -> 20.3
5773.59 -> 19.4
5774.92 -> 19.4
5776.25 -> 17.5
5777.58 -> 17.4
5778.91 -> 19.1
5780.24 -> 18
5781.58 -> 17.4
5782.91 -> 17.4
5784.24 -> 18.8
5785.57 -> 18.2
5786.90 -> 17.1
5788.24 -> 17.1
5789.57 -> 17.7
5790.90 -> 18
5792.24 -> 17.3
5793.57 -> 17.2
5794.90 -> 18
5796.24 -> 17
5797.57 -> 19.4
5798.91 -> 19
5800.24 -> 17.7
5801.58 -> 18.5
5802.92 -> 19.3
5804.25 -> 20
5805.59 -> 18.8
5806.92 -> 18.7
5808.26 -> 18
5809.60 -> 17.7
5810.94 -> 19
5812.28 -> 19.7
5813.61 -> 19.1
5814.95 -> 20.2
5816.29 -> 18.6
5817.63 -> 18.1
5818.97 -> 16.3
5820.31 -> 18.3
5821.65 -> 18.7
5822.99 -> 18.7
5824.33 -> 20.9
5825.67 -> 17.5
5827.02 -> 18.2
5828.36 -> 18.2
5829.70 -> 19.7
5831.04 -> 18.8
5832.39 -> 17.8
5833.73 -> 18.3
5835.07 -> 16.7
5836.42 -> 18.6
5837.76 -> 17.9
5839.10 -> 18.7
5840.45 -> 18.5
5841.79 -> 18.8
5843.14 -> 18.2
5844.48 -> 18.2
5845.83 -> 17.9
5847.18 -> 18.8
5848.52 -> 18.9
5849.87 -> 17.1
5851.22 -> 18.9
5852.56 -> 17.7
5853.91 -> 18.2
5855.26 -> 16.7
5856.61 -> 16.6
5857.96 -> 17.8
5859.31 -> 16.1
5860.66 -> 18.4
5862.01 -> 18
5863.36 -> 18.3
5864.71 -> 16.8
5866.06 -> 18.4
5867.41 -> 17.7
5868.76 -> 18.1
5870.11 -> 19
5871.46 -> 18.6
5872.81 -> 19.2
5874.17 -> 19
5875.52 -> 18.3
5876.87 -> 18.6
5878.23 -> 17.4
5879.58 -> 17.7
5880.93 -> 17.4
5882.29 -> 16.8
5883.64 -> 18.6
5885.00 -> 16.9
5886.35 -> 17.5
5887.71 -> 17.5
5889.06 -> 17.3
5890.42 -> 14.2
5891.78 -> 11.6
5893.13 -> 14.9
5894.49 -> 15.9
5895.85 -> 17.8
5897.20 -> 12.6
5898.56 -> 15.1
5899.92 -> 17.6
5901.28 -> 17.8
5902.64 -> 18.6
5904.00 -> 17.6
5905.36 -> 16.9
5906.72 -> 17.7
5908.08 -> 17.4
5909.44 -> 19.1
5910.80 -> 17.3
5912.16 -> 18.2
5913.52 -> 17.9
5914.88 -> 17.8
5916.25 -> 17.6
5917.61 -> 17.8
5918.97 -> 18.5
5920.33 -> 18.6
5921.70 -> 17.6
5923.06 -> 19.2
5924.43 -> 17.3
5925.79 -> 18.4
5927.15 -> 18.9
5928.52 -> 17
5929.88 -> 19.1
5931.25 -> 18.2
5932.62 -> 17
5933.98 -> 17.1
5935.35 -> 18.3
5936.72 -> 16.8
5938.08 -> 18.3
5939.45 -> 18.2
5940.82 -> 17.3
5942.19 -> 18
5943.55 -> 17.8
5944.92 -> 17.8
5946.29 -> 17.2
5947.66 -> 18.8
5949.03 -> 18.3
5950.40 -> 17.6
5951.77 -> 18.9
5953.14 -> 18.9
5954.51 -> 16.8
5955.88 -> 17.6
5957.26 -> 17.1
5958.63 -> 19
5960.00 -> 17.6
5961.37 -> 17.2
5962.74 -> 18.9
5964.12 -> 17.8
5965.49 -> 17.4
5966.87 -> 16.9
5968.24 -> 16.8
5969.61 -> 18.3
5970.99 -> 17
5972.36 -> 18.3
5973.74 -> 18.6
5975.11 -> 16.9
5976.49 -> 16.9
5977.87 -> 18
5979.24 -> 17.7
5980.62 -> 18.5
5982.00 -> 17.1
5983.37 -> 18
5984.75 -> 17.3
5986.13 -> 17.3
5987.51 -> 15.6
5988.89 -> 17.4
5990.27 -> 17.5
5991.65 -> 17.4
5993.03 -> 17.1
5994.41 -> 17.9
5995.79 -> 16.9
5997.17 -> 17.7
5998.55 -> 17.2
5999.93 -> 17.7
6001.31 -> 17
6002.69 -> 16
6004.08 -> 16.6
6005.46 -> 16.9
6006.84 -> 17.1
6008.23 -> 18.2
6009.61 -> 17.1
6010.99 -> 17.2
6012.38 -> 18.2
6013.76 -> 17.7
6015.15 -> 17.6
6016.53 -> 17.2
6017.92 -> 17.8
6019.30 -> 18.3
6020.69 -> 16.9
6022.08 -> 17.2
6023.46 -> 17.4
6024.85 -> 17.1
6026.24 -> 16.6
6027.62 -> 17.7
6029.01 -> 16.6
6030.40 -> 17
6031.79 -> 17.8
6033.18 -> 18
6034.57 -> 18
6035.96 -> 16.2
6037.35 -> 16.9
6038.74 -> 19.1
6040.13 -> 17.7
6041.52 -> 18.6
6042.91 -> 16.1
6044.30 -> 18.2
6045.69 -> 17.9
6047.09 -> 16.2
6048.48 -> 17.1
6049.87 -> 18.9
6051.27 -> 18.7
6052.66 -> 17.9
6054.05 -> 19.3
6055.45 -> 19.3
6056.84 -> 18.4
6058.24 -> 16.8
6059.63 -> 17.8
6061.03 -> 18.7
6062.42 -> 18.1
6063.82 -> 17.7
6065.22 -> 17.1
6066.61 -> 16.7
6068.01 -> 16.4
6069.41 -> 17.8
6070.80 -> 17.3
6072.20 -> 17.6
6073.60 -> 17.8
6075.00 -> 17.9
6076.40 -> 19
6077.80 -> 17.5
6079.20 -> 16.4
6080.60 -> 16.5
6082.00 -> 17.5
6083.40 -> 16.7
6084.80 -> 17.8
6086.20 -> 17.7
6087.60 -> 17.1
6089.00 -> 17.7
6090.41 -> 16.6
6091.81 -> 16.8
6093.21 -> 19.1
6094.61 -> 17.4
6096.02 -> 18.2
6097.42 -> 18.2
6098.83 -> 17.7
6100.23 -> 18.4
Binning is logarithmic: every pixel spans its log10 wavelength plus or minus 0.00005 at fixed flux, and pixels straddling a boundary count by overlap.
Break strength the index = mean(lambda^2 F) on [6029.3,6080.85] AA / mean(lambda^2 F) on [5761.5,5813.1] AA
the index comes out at 1.06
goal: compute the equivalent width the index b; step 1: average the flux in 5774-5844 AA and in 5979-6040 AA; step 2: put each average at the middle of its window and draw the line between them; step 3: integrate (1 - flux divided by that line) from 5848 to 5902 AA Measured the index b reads 2.2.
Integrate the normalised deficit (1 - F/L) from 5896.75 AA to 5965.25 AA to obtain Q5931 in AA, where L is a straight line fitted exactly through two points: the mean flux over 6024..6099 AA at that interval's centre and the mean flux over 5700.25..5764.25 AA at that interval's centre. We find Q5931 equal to 0.4 AA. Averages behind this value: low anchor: 18.3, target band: 17.8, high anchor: 17.6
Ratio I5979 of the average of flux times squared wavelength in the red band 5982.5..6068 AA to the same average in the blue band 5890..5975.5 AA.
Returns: 1.03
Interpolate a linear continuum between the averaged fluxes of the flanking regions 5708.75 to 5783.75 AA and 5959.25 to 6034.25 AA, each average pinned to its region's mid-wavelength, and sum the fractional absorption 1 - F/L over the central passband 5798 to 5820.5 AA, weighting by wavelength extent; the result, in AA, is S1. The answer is -0.7 AA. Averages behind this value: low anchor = 18.4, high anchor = 17.4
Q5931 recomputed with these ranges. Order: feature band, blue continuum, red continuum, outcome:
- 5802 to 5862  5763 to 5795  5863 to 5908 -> -2.5 AA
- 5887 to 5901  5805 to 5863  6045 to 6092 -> 2.0 AA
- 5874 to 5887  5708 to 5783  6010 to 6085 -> 0.2 AA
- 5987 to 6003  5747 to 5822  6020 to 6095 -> 0.5 AA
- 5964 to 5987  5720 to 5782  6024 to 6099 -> 0.4 AA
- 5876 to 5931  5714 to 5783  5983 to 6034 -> 1.4 AA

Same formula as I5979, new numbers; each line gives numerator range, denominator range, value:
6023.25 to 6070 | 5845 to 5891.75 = 1.06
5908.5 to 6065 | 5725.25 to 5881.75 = 1.03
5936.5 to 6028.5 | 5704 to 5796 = 1.04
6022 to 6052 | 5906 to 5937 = 1.01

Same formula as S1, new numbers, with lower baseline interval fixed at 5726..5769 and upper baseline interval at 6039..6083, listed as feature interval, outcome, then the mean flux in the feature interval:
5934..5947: 0.19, 17.7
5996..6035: 1.03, 17.3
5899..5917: 0.27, 17.8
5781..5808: 0.24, 18.1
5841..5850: -0.08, 18.3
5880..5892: 0.97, 16.6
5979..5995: 0.43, 17.4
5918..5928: -0.17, 18.3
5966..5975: 0.16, 17.6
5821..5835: -0.29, 18.6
